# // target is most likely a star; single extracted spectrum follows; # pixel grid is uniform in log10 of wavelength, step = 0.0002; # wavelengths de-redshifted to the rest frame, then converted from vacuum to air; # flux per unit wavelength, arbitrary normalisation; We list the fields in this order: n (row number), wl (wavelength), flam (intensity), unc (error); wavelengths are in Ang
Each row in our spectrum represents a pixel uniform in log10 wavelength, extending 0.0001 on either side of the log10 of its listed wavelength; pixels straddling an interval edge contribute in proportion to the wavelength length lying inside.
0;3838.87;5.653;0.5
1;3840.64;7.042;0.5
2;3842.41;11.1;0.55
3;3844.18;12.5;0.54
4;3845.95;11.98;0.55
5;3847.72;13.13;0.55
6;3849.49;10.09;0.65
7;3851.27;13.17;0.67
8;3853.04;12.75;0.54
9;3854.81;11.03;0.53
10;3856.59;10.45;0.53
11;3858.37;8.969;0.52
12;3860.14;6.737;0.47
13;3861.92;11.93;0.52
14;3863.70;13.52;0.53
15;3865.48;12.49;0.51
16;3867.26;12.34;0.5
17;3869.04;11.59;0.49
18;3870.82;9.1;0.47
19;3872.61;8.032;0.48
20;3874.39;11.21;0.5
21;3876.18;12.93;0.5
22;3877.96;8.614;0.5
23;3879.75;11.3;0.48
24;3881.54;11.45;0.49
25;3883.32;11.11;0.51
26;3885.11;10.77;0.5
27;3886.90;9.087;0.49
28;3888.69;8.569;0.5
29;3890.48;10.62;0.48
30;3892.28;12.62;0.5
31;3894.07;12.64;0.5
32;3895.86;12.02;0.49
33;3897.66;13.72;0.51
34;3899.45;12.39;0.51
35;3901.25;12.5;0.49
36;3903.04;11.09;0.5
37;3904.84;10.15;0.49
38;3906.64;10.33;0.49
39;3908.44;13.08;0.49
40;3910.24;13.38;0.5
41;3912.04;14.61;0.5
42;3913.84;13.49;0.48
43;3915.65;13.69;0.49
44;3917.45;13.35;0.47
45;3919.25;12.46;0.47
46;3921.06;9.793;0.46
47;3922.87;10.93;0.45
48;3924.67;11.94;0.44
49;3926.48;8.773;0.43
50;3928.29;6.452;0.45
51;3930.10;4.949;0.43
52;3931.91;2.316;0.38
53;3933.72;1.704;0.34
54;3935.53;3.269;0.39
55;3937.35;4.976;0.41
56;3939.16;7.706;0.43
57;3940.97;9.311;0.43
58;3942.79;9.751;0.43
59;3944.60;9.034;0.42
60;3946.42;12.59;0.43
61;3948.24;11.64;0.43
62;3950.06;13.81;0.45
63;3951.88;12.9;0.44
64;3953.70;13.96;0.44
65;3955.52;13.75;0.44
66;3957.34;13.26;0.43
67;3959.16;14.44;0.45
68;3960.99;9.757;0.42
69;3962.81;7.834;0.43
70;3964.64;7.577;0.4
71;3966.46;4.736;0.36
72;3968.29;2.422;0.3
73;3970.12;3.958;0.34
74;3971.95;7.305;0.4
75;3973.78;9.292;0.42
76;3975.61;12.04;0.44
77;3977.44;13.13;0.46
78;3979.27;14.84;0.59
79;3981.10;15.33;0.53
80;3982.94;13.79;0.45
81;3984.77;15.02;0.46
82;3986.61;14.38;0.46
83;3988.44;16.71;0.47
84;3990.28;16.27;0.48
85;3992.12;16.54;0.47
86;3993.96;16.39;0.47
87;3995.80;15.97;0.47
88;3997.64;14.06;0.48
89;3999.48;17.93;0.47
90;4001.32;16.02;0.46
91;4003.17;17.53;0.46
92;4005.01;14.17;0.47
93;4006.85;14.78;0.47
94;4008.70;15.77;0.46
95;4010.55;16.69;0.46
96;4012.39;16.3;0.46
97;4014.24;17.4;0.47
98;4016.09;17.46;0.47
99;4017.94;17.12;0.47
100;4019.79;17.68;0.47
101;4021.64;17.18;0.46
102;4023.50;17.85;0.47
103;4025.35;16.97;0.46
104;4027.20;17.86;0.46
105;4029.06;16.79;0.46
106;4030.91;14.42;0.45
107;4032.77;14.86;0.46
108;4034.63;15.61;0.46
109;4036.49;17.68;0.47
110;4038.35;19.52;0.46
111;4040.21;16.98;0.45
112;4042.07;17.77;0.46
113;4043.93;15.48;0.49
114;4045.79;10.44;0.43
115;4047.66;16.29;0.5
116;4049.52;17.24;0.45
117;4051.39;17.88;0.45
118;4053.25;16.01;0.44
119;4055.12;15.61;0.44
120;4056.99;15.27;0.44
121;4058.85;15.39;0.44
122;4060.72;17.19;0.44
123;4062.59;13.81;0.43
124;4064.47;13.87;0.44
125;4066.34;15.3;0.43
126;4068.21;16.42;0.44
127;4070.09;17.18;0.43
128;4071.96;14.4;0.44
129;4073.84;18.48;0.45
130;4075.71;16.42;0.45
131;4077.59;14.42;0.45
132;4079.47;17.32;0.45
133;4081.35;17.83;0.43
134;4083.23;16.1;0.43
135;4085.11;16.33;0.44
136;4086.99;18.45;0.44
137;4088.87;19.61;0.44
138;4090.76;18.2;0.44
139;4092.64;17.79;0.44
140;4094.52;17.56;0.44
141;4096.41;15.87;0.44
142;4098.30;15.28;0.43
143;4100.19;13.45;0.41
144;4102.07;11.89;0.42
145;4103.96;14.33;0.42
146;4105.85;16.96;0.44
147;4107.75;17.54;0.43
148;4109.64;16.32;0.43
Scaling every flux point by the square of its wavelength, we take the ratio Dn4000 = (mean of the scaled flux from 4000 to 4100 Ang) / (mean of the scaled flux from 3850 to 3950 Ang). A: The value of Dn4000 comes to 1.70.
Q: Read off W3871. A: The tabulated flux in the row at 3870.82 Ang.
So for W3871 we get 9.1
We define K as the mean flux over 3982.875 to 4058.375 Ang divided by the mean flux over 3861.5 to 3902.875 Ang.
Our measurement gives 1.4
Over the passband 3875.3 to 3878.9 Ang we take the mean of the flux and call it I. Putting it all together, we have 10.8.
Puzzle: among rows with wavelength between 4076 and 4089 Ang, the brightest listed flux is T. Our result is 19.61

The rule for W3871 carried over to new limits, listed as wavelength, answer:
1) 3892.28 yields 12.62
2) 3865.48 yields 12.49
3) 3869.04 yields 11.59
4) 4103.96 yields 14.33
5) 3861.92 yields 11.93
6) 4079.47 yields 17.32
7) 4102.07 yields 11.89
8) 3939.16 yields 7.706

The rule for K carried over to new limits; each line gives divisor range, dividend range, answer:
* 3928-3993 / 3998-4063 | 1.60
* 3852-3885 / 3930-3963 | 0.87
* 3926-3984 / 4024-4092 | 1.76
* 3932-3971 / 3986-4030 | 1.87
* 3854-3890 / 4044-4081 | 1.49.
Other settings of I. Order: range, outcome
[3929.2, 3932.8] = 3.64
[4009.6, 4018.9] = 17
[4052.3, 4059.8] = 15.6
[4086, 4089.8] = 19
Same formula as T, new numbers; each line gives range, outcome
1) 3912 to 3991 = 16.71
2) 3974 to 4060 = 19.52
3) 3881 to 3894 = 12.62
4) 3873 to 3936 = 14.61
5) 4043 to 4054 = 17.88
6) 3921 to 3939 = 11.94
